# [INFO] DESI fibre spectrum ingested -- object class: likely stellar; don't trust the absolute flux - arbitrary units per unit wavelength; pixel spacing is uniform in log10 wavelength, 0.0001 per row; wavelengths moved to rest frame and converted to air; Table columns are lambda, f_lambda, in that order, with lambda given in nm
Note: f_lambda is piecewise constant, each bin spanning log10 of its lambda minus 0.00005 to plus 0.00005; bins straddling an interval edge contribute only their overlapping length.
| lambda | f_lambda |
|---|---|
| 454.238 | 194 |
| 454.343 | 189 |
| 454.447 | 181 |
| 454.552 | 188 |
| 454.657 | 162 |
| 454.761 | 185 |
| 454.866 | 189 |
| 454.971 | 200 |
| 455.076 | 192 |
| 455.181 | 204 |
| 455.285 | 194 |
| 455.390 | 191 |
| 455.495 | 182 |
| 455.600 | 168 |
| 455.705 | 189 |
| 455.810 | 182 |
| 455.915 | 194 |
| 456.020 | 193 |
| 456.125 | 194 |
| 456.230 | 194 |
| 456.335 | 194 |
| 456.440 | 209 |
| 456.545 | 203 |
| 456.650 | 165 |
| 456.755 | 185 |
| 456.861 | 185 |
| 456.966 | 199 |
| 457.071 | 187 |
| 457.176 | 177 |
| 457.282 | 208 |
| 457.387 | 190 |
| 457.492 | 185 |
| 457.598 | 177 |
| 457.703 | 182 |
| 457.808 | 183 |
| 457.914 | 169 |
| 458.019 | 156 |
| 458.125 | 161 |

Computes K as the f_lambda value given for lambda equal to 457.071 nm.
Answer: 187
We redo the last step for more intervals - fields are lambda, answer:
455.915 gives 194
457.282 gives 208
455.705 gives 189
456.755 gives 185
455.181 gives 204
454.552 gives 188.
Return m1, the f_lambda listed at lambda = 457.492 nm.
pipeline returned 185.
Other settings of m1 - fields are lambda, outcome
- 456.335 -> 194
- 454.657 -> 162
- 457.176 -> 177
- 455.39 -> 191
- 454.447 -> 181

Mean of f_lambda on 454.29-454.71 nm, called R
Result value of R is 180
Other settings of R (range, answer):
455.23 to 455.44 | 193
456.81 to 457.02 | 192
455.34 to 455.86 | 182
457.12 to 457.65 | 187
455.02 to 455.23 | 198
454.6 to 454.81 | 174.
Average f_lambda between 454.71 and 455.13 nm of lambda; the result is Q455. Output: 191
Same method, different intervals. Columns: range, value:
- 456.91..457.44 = 192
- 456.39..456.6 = 206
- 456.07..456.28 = 194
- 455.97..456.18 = 194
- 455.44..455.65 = 175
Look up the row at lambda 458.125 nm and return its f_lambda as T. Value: 161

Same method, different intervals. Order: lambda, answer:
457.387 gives 190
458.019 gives 156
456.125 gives 194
